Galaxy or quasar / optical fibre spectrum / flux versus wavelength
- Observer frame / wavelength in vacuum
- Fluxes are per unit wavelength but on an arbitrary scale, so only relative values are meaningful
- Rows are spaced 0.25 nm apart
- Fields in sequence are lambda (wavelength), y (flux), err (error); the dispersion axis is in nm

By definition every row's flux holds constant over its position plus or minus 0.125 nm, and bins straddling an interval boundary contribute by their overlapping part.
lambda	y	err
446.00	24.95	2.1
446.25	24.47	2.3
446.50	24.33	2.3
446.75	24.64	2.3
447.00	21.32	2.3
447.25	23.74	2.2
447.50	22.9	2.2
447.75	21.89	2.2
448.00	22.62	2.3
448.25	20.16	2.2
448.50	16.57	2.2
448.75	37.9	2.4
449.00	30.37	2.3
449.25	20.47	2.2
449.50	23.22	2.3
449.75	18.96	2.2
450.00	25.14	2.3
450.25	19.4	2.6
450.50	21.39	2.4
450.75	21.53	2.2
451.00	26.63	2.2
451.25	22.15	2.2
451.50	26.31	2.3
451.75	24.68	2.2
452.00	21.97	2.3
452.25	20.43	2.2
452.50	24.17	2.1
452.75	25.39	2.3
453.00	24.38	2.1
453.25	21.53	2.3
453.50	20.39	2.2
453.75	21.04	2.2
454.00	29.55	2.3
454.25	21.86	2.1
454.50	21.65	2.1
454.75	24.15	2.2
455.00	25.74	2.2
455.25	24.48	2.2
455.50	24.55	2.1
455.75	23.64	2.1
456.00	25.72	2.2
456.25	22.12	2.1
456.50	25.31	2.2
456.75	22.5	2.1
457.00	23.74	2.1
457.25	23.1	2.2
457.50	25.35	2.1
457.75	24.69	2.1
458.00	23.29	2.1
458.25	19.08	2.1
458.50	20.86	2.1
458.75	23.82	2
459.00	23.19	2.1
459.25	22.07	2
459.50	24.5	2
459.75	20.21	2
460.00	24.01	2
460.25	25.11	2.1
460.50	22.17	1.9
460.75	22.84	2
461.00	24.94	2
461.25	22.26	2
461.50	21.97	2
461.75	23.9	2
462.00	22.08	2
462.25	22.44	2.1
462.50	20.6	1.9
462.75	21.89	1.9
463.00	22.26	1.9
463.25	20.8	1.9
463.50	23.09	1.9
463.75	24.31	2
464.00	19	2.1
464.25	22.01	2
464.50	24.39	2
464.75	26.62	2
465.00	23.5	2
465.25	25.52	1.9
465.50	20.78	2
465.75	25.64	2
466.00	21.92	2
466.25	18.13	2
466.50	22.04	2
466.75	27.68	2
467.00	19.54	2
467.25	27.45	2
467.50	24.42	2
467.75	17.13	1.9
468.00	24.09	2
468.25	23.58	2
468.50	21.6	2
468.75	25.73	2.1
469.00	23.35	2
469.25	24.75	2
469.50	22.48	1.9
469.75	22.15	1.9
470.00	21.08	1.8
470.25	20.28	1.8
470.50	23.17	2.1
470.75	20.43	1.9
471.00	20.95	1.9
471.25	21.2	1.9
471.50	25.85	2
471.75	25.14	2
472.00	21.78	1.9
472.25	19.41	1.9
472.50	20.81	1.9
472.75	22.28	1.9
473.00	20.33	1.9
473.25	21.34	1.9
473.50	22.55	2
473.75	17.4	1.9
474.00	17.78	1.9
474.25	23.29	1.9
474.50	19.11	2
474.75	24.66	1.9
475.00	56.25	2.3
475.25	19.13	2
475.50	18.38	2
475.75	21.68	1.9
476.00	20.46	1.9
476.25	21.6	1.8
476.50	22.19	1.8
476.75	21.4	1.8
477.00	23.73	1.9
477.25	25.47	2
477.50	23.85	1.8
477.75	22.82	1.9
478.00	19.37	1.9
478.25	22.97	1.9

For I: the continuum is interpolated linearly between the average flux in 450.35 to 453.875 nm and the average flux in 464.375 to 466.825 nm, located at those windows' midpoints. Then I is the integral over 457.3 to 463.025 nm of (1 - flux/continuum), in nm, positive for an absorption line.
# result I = 0.13 nm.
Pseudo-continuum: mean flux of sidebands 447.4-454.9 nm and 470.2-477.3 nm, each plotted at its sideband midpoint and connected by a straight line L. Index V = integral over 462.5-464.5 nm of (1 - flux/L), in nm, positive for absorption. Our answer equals 0.09 nm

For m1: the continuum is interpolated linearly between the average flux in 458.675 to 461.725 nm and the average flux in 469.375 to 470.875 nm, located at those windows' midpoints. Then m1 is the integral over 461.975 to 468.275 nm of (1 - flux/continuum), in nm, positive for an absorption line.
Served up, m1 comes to -0.11 nm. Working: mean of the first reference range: 23.1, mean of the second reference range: 21.6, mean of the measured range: 22.7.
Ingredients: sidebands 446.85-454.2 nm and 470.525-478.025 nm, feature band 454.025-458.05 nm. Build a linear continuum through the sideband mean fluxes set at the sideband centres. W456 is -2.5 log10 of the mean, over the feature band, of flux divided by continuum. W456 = -0.04 mag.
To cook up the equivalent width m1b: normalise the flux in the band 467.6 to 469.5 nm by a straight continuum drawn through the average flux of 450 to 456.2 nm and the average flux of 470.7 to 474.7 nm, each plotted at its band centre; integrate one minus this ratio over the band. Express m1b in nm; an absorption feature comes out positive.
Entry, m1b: -0.10 nm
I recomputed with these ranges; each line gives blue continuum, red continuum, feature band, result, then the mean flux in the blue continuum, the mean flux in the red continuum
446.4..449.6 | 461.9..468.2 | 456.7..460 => 0.04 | 23.9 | 22.7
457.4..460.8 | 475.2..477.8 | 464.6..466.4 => -0.05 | 22.9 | 21.9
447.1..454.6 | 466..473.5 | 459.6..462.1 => -0.02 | 23.3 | 22.3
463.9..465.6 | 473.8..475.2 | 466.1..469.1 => 0.18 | 23.2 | 27.2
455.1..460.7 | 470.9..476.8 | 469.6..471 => 0.09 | 23.3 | 22.7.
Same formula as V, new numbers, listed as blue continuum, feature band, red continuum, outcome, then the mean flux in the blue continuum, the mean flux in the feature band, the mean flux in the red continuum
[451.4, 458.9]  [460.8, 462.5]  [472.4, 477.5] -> 0.04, 23.5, 22.8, 23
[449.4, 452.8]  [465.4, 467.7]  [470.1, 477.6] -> -0.01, 22.9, 22.9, 22.7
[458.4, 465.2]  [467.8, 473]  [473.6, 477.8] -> 0.19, 22.8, 22.4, 23.5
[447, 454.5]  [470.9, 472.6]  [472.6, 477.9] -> 0.07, 23.3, 22.2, 23.1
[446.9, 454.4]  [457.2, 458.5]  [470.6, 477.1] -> 0.01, 23.3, 22.9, 22.7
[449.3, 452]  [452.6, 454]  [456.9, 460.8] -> -0.02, 22.8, 23.2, 23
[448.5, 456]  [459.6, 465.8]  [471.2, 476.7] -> 0.13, 23.8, 22.9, 22.8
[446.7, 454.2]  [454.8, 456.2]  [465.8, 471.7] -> -0.09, 23.3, 24.6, 22.6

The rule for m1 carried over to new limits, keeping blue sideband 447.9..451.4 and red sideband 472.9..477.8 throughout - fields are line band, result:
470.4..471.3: 0.07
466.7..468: 0.01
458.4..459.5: 0.03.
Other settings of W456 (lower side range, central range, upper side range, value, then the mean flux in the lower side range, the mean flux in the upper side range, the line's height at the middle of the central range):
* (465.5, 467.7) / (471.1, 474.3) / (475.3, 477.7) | 0.048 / 23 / 22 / 22.4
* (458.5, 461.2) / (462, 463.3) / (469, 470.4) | 0.059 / 23.1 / 22.3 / 22.9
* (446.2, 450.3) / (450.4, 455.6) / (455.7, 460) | -0.010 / 23.5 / 23.1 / 23.3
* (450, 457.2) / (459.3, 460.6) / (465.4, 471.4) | -0.005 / 23.5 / 22.5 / 23.1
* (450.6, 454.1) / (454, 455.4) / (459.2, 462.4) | -0.035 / 23.5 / 23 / 23.4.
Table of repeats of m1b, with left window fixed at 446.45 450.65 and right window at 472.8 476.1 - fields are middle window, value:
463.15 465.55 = 0.01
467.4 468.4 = 0.04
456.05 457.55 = -0.03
